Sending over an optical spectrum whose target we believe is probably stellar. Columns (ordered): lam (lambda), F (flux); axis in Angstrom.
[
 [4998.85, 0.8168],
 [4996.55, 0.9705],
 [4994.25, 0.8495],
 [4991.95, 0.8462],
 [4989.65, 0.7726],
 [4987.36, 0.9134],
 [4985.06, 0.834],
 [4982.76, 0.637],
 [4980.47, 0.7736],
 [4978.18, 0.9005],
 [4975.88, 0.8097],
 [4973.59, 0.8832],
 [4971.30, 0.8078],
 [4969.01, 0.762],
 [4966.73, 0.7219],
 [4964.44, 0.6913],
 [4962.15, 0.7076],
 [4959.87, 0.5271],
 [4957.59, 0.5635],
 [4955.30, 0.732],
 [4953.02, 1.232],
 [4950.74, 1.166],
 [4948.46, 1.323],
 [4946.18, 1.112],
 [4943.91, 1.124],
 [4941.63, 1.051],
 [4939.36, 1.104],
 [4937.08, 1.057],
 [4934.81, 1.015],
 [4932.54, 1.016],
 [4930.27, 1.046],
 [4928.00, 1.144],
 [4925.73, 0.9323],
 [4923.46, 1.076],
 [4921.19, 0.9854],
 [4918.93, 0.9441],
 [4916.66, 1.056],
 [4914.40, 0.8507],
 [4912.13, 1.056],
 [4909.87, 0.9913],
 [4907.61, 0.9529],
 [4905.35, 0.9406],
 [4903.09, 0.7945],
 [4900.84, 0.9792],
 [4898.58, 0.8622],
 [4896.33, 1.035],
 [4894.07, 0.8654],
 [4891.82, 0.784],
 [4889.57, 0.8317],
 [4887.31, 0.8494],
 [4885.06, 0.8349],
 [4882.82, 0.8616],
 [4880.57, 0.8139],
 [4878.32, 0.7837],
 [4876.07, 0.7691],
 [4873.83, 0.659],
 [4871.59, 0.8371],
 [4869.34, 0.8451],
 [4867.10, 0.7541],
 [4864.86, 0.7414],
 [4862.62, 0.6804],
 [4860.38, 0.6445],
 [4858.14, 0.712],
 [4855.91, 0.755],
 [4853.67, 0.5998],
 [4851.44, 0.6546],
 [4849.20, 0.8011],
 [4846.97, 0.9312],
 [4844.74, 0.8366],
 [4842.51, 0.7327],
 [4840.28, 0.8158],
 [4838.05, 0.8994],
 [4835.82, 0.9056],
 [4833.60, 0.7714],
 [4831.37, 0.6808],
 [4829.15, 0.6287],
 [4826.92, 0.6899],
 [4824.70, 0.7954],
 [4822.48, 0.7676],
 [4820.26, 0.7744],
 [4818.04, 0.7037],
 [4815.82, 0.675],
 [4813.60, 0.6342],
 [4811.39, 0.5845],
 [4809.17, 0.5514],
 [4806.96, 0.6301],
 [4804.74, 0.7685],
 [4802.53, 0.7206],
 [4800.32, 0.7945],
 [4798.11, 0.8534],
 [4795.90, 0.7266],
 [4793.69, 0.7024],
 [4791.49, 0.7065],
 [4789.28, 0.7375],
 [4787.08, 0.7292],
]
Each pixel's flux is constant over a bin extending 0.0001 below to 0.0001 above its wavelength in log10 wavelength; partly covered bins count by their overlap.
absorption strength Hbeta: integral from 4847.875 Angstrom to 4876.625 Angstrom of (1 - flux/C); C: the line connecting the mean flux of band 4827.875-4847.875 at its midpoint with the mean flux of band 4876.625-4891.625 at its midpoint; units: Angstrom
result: 3.0 Angstrom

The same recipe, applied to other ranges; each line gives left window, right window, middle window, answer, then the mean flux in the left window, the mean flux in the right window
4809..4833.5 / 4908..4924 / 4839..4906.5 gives 4.0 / 0.689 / 0.989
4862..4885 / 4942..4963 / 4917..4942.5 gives -3.8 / 0.78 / 0.95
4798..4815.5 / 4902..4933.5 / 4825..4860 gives 0.9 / 0.682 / 0.985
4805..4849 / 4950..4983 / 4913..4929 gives -4.6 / 0.739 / 0.794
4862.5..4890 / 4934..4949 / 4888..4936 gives 0.2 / 0.792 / 1.11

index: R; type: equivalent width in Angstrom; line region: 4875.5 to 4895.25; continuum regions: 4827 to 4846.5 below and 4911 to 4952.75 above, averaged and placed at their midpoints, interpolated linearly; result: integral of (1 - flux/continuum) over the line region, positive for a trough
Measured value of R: 2.2 Angstrom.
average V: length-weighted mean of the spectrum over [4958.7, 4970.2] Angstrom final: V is 0.683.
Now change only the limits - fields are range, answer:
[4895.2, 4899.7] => 0.949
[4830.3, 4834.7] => 0.726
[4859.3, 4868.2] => 0.705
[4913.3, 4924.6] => 0.983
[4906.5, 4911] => 0.973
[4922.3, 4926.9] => 1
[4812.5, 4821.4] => 0.697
